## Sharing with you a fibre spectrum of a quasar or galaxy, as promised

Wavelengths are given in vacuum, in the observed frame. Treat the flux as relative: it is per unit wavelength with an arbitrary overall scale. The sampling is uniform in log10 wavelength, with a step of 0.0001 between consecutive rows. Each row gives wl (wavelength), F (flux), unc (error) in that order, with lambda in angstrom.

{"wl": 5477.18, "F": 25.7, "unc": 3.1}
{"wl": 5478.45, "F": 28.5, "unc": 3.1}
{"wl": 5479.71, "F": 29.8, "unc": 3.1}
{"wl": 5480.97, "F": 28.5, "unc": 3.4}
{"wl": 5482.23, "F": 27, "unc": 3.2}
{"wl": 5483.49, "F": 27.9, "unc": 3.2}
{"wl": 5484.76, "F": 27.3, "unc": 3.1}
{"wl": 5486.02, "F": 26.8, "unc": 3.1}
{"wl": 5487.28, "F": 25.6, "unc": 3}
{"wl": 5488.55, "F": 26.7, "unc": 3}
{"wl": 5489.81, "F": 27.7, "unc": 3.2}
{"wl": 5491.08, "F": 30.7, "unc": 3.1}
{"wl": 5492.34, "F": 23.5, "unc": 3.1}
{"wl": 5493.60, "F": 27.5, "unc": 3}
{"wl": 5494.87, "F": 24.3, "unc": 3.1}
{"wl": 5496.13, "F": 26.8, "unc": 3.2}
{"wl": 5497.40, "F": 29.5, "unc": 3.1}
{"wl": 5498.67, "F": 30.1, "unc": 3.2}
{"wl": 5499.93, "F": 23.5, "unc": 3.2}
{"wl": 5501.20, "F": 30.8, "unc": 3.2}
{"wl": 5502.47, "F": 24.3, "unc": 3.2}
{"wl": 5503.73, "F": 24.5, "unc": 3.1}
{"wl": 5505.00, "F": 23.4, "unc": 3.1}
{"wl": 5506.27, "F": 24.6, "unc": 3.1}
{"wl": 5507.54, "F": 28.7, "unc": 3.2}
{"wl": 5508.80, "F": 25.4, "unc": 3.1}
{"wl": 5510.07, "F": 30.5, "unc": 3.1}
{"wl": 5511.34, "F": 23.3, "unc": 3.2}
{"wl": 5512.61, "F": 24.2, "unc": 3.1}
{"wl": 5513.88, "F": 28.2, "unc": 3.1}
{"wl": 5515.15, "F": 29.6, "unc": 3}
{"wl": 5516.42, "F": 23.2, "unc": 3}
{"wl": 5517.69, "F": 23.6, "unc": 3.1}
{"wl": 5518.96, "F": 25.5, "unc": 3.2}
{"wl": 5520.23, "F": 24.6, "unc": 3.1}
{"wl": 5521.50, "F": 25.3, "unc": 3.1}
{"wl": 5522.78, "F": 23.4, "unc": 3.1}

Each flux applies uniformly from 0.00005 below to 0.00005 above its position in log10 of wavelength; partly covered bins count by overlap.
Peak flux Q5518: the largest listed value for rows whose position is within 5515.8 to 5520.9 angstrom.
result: 25.5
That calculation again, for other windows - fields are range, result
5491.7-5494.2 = 27.5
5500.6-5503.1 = 30.8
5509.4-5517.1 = 30.5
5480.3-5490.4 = 28.5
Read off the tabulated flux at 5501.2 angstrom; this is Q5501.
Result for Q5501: 30.8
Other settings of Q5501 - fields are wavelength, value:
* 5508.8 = 25.4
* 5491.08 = 30.7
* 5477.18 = 25.7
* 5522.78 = 23.4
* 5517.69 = 23.6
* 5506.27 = 24.6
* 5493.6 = 27.5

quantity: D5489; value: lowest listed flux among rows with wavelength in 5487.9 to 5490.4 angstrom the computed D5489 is 26.7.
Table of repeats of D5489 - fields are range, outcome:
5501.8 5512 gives 23.3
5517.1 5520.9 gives 23.6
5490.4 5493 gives 23.5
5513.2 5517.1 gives 23.2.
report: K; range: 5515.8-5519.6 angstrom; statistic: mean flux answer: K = 24.1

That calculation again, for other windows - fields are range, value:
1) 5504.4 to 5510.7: 26.5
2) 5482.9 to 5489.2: 26.8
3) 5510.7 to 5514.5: 25.2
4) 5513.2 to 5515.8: 28.8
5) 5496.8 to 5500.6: 27.7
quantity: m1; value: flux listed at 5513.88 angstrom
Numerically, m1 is 28.2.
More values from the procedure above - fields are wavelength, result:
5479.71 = 29.8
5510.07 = 30.5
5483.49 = 27.9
